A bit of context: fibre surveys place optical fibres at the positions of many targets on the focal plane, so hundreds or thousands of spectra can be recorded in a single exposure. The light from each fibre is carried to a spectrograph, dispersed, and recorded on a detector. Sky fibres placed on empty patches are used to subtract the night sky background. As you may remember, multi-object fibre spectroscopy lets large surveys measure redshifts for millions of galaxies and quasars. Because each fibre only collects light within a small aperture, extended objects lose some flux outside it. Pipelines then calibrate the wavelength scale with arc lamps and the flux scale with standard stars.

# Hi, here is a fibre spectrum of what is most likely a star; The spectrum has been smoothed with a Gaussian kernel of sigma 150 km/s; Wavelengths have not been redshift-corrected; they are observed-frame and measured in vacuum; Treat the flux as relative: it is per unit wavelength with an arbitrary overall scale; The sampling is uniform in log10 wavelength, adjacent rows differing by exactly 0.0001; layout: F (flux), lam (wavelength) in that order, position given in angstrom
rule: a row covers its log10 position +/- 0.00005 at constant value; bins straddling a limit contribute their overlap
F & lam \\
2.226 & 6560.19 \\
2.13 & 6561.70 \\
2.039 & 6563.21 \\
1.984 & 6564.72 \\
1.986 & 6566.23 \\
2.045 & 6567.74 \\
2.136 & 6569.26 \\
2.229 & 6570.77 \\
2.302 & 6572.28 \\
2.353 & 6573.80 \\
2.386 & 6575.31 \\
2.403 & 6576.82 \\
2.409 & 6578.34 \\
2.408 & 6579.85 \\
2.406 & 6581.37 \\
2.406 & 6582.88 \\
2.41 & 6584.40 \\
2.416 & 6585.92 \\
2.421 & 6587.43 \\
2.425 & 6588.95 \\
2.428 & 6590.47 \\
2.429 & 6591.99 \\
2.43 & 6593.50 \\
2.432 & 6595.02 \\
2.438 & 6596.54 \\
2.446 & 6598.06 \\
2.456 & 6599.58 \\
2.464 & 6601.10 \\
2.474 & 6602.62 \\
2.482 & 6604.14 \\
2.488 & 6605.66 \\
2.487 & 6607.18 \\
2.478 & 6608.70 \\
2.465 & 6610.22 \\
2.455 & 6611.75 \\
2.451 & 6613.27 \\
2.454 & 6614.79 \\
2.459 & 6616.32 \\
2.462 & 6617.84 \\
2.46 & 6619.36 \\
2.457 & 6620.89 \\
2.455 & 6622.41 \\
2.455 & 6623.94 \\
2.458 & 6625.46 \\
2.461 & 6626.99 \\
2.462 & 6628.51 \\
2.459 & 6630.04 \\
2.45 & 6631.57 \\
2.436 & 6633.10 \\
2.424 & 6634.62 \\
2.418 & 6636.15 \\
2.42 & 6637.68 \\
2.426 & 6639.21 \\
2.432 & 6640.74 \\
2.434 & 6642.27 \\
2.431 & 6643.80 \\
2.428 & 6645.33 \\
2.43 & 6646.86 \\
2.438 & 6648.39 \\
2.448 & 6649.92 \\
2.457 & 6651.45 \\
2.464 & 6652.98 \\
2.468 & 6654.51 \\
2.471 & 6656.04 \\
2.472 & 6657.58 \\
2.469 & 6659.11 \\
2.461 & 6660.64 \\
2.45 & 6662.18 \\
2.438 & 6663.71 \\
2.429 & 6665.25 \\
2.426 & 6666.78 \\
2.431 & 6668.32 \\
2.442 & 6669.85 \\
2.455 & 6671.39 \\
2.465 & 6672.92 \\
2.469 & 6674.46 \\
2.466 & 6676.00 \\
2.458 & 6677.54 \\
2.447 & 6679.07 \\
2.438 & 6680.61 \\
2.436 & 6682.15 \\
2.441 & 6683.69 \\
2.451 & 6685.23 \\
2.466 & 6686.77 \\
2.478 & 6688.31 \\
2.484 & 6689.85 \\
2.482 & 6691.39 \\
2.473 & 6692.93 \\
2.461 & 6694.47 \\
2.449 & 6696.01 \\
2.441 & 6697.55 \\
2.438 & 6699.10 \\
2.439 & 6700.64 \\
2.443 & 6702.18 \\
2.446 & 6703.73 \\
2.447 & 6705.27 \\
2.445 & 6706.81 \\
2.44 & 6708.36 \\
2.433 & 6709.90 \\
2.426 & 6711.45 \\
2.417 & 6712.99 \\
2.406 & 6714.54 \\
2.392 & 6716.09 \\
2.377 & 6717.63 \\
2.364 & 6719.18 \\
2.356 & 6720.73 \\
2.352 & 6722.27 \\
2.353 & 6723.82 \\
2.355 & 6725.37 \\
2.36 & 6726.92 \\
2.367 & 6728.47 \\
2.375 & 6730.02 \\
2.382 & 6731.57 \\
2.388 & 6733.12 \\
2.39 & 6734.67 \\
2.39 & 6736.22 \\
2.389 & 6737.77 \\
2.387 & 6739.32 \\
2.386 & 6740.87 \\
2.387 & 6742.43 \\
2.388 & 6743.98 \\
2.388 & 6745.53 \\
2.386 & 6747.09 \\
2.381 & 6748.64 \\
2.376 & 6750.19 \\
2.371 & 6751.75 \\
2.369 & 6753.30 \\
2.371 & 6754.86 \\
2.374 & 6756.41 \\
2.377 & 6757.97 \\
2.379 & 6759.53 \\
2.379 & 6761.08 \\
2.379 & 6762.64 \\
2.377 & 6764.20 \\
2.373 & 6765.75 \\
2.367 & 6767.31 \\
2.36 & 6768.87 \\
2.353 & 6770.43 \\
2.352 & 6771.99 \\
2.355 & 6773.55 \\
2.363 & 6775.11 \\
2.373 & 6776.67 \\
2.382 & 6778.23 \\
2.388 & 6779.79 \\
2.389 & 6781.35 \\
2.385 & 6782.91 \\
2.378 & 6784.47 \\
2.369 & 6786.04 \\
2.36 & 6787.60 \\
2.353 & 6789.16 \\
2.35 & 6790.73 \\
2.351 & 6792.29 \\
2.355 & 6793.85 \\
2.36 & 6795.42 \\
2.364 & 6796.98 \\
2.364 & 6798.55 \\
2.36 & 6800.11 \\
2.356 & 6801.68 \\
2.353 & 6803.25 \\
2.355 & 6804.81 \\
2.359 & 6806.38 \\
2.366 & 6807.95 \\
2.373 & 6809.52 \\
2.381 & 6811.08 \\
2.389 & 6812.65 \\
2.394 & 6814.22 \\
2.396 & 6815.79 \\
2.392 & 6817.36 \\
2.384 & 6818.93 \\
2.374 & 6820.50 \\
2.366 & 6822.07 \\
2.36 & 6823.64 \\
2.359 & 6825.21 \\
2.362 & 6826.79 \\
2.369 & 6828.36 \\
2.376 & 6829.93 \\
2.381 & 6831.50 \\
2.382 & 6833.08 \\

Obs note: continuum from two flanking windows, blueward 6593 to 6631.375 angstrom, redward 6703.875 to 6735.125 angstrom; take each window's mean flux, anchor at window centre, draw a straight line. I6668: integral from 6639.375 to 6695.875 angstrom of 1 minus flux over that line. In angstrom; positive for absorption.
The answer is -0.64 angstrom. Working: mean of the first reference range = 2.46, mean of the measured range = 2.45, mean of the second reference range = 2.39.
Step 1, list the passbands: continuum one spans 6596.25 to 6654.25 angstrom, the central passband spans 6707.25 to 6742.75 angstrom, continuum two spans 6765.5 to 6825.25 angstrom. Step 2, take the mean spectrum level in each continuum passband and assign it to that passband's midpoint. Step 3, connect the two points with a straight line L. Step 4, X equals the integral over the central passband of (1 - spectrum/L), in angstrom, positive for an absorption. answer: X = 0.2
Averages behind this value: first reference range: 2.45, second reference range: 2.37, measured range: 2.39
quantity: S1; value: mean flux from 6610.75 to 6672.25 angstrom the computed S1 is 2.45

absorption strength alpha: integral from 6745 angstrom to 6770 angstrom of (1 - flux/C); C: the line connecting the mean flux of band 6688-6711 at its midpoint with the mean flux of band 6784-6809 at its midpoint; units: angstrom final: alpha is 0.2 angstrom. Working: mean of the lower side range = 2.45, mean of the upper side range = 2.36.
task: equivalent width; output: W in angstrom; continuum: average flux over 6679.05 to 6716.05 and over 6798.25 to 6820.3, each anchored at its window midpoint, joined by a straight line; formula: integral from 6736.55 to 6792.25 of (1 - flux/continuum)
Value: 0.7 angstrom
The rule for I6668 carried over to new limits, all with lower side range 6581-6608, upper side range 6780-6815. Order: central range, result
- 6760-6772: 0.0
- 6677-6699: -0.5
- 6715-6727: 0.2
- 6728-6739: 0.0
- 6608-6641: -0.3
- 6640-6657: -0.2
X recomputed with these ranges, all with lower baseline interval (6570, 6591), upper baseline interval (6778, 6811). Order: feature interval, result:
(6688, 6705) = -0.6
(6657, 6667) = -0.3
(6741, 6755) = -0.1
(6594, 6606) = -0.4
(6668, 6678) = -0.3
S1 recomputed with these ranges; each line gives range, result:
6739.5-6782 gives 2.37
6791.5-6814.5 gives 2.37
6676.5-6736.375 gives 2.42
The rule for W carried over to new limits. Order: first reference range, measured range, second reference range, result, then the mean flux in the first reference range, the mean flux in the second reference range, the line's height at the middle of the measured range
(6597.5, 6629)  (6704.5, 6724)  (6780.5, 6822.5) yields 0.1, 2.46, 2.37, 2.41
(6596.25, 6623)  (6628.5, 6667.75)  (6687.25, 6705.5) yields 0.3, 2.46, 2.46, 2.46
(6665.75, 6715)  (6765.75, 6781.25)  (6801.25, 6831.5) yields 0.2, 2.45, 2.37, 2.4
